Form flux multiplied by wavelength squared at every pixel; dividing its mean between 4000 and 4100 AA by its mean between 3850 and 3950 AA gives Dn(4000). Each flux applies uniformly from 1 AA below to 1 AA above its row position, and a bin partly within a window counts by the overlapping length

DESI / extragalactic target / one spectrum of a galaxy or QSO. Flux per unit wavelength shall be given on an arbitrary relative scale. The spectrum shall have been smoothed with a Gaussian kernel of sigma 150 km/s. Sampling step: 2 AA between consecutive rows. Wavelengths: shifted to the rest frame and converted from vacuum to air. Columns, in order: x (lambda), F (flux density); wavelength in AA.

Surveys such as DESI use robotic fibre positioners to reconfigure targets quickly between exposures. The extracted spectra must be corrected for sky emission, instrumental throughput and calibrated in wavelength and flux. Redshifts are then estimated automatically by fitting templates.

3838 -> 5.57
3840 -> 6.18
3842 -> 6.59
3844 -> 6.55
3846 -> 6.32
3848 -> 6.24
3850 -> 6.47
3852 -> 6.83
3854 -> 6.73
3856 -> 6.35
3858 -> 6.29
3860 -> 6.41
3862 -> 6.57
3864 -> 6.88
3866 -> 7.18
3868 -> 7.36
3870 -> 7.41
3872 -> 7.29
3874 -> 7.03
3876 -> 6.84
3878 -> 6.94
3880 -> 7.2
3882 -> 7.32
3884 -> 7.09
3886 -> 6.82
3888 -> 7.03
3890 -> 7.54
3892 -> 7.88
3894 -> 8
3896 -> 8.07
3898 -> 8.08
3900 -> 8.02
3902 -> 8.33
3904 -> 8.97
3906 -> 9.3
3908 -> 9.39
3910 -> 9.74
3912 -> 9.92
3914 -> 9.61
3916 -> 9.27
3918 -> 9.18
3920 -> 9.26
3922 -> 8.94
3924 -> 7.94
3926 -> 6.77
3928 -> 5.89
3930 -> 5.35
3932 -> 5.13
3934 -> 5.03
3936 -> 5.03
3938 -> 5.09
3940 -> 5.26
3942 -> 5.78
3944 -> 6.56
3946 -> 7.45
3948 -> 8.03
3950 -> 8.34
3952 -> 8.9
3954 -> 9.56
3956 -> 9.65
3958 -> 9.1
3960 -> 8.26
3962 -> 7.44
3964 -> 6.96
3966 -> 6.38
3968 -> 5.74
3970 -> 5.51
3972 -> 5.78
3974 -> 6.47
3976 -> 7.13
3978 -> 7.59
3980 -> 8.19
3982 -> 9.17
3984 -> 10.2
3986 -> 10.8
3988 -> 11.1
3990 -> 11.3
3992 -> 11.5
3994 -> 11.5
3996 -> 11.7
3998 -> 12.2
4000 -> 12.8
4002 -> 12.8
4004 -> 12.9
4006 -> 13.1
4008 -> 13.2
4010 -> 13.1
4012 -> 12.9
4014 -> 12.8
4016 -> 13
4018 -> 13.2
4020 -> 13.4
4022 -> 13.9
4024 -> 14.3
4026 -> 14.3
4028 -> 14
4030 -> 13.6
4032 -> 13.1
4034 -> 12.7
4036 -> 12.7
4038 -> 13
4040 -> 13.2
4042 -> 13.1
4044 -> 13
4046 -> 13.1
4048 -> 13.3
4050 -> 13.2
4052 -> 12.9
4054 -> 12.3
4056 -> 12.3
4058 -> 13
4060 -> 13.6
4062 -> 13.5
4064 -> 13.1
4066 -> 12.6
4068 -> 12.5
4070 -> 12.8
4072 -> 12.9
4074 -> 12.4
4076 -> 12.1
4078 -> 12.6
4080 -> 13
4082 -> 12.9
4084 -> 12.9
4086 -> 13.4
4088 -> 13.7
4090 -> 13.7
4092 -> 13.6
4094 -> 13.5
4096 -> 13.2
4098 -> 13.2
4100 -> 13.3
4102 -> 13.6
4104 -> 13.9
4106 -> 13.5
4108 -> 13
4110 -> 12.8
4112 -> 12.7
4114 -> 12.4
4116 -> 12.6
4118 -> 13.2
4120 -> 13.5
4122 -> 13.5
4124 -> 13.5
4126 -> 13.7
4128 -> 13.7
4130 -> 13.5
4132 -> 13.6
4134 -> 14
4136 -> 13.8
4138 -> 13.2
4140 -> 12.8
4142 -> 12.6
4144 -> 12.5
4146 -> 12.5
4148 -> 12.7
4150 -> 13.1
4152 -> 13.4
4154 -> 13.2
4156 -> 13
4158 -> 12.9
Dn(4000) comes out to 1.92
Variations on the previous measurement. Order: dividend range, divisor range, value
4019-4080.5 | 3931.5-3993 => 1.77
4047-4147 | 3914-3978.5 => 1.97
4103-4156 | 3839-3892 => 2.20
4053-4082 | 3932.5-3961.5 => 1.87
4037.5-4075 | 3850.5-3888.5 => 2.05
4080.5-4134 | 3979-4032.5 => 1.13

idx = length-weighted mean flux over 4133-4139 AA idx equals 13.7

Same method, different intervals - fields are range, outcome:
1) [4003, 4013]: 13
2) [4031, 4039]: 12.9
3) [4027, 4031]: 13.8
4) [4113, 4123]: 13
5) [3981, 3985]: 9.68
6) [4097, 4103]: 13.4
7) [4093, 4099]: 13.3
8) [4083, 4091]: 13.4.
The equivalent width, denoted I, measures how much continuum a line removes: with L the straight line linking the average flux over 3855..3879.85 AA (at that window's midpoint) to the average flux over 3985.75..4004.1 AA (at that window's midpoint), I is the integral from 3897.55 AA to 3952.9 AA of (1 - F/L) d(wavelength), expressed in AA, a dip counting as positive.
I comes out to 8.38 AA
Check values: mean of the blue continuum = 6.89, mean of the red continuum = 11.9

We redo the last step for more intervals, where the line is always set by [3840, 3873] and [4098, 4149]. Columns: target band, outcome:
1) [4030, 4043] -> -2.27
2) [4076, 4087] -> -0.63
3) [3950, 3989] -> 5.55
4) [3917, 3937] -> 3.65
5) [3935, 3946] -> 3.82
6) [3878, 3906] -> -0.64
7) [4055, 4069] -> -1.48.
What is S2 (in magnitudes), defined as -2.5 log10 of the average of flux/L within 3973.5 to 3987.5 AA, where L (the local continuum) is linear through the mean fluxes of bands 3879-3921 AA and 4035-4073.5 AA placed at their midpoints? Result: 0.237 mag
